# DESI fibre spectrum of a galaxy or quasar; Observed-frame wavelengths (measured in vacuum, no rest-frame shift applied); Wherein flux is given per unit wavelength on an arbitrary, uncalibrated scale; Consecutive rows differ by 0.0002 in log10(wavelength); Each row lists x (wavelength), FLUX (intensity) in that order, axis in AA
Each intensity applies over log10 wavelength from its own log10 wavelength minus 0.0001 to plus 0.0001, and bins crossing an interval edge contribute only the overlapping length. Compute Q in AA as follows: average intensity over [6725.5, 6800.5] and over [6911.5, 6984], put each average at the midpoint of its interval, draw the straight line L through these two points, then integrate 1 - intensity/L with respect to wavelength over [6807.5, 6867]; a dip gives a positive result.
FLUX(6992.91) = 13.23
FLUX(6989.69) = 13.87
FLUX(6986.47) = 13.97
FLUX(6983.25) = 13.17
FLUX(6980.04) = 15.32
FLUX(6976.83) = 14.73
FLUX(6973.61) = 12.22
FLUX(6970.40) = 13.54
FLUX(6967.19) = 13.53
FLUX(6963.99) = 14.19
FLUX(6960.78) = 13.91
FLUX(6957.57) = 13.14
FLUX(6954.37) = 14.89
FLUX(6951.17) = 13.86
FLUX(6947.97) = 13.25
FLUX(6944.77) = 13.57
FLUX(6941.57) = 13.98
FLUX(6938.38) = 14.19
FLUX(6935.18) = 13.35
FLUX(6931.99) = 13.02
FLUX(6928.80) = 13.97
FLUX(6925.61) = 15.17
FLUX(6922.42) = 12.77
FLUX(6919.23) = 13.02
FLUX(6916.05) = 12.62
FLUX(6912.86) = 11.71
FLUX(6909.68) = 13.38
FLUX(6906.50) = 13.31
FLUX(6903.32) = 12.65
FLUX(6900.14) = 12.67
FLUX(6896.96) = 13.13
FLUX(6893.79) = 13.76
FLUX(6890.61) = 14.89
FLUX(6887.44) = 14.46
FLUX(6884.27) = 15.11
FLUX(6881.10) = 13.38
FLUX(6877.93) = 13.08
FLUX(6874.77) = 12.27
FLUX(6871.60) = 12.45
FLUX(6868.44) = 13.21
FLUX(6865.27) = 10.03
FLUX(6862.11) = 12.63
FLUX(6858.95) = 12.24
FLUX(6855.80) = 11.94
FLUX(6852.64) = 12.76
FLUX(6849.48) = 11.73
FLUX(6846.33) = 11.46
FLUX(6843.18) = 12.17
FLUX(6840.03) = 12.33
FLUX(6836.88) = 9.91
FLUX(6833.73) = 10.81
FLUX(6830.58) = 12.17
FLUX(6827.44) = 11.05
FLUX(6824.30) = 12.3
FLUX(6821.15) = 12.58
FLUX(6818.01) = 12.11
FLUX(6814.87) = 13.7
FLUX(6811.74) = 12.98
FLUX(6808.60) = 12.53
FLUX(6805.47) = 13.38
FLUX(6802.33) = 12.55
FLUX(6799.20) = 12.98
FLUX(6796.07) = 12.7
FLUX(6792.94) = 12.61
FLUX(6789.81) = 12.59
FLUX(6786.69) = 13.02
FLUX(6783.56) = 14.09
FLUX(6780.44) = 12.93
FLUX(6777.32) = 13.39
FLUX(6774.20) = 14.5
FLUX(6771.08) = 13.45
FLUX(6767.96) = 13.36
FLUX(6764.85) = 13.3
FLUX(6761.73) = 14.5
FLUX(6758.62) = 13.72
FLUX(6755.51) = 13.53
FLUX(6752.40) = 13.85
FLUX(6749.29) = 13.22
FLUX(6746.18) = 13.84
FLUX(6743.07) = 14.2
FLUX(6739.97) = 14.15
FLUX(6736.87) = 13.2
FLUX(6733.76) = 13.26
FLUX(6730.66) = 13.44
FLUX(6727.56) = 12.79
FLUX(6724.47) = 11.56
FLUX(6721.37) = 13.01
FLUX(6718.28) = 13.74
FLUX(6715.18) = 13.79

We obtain 6.8 AA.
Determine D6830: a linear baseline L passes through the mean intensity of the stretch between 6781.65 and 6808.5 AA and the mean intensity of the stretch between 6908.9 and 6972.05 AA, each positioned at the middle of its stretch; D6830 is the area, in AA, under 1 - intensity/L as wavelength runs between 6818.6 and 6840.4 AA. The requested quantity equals 2.5 AA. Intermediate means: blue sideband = 13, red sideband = 13.6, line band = 11.6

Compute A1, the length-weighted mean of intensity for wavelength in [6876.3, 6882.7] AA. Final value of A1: 13.2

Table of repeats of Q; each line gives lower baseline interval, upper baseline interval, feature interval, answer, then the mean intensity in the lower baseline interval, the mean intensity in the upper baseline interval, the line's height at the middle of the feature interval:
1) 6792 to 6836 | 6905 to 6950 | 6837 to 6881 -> 2.3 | 12.4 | 13.4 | 12.8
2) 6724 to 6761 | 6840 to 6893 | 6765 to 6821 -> 0.3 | 13.5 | 12.7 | 13.2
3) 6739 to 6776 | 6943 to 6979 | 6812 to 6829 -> 1.7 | 13.8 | 13.7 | 13.8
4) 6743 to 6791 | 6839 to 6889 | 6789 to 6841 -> 3.1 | 13.6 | 12.6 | 13.1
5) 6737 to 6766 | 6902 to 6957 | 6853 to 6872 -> 2.1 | 13.8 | 13.5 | 13.6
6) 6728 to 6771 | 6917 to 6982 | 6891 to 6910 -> 0.7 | 13.6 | 13.8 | 13.7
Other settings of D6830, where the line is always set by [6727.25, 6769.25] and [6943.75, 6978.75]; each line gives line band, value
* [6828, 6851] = 3.66 AA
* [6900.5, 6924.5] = 1.54 AA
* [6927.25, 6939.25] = 0.10 AA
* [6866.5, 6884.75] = 0.81 AA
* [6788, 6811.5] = 1.50 AA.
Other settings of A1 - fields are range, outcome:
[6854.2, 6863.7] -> 12.3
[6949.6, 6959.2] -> 14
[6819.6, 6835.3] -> 11.8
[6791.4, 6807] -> 12.8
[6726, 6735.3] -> 13.2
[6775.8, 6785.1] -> 13.5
